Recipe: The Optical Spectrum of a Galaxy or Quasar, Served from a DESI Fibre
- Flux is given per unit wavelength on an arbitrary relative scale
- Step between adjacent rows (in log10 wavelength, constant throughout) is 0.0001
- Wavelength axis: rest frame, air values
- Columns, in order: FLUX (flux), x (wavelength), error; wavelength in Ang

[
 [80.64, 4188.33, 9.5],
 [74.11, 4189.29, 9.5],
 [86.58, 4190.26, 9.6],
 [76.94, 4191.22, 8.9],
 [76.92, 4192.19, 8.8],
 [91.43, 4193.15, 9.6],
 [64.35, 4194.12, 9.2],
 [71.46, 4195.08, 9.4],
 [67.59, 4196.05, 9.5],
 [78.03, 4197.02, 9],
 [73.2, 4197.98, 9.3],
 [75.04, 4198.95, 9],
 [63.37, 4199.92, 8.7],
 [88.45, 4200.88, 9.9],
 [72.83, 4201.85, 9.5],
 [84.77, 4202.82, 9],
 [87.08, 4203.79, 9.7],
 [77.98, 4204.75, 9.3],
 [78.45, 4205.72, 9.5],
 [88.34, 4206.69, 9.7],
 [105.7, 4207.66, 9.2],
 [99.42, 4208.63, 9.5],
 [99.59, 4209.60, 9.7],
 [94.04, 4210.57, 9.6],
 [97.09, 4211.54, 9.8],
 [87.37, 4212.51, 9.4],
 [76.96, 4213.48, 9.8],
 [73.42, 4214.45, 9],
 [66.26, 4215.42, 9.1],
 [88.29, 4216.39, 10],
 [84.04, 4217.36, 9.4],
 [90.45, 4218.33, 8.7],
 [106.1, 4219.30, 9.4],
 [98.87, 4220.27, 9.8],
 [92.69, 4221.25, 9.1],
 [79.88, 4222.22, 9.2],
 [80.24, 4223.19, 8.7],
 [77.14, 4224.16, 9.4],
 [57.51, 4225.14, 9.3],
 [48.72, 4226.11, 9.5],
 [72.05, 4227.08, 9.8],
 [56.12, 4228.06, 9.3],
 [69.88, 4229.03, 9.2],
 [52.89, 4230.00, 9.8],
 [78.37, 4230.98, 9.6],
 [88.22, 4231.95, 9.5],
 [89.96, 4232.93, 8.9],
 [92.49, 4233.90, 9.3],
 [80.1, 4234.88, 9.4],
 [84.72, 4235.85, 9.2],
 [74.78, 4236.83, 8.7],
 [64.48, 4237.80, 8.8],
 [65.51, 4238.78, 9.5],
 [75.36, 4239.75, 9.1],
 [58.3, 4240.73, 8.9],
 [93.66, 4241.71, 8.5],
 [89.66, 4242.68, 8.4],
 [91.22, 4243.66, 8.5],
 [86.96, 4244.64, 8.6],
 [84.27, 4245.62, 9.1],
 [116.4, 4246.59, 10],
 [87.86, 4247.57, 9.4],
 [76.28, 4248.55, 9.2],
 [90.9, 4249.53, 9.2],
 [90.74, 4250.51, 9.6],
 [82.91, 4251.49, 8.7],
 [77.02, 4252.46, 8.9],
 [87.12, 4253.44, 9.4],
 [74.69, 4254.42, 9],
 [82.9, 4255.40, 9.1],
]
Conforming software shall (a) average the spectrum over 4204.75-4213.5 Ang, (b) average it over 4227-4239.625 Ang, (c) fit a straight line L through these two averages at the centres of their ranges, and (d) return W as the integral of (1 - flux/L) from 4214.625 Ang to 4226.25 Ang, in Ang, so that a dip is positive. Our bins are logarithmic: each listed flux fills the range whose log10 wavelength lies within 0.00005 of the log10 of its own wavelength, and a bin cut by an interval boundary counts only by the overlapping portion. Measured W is 0.3 Ang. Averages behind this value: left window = 91.8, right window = 74.7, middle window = 81.6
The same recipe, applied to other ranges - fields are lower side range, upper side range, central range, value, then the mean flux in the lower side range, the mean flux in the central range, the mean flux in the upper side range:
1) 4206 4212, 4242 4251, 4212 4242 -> 5.2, 96.6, 77.5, 90.5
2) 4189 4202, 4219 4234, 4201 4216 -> -1.9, 75.8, 86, 76.8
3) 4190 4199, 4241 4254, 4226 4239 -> 1.7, 76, 73.6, 88.3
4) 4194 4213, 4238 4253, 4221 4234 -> 1.6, 83.1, 73.1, 84.1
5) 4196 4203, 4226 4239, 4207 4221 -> -3.0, 75.5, 90.5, 73.6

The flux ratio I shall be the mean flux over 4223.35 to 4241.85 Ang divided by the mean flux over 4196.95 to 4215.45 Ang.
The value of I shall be 0.86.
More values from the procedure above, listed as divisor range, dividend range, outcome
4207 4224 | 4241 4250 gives 1.01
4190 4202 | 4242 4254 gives 1.17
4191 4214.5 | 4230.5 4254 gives 1.02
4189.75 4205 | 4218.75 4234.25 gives 1.00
